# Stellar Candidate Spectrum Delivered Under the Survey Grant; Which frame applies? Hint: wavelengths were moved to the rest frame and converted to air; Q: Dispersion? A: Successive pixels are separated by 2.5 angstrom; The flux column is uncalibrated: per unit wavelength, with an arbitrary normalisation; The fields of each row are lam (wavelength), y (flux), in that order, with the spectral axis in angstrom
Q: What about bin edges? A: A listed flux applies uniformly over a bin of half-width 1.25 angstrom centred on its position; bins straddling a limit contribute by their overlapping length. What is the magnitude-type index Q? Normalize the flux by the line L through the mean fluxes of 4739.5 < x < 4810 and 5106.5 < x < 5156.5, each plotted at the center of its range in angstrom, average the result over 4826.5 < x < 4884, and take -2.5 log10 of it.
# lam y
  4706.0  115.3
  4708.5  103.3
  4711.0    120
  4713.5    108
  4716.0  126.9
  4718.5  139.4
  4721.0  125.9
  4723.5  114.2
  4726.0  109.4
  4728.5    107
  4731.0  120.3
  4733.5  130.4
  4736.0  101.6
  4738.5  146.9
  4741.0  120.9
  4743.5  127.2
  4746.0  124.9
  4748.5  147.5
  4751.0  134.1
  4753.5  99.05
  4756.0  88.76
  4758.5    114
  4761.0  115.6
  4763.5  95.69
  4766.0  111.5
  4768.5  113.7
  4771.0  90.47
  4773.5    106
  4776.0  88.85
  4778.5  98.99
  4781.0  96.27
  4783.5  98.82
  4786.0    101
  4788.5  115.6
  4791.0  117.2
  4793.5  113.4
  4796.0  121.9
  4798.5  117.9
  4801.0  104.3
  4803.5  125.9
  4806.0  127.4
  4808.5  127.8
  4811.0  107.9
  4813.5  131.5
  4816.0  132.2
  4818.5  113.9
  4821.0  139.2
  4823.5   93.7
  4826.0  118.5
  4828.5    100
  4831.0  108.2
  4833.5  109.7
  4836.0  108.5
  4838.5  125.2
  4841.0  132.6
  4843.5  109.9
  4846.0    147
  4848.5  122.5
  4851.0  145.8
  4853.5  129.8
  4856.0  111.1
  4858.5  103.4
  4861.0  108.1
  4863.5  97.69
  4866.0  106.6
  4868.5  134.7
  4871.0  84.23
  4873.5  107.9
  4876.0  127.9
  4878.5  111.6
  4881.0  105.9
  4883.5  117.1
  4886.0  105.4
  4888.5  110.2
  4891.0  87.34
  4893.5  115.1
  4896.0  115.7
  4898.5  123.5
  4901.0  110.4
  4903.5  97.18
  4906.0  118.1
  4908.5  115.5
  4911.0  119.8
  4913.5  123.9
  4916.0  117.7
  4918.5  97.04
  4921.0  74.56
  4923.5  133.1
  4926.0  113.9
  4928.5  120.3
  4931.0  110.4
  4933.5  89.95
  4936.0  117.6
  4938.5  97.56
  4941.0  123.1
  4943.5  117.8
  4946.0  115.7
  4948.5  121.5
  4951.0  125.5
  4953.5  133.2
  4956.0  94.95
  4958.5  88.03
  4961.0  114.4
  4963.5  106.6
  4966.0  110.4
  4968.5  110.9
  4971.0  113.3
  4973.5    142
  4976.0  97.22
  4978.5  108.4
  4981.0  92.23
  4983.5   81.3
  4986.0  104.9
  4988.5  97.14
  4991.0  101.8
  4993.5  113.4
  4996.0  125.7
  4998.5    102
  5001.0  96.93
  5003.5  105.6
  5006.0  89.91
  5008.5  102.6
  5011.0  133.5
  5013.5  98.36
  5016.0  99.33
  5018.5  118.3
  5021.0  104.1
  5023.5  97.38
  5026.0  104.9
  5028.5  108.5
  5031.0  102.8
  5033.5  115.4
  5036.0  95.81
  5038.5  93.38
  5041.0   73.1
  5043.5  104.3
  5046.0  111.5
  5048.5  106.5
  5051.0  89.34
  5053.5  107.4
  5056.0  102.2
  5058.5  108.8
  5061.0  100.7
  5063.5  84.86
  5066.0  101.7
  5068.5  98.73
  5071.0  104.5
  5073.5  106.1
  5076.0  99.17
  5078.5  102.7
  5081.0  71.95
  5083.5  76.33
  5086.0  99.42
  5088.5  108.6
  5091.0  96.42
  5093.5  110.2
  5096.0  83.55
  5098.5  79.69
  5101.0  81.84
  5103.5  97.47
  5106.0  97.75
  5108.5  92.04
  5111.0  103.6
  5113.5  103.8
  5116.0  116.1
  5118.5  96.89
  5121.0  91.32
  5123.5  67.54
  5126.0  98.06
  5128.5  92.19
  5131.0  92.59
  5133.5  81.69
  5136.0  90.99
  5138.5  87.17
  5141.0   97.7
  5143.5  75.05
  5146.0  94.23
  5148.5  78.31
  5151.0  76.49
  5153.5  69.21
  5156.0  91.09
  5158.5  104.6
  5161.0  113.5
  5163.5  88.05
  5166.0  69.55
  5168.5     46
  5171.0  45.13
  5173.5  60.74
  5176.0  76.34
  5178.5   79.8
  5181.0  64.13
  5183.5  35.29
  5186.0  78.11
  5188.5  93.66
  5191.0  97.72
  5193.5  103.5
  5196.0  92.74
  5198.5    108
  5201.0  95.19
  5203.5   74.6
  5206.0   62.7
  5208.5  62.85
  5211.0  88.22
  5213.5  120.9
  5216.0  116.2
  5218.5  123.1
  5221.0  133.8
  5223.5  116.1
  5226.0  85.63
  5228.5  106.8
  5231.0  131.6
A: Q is -0.08 mag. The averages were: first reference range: 112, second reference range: 89.9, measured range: 115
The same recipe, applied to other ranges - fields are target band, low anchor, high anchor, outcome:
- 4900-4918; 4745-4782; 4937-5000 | -0.05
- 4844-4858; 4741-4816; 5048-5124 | -0.18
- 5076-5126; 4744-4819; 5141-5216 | -0.07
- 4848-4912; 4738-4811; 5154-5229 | -0.06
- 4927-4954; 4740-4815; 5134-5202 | -0.15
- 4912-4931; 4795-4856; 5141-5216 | -0.01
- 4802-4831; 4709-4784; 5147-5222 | -0.09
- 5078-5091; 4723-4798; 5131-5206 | -0.05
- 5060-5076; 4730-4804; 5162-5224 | -0.07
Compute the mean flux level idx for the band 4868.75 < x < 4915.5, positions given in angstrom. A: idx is 112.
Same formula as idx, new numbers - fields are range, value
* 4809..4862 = 119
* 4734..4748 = 126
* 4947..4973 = 113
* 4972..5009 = 104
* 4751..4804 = 107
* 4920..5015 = 109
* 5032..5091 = 98.3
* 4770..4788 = 98.1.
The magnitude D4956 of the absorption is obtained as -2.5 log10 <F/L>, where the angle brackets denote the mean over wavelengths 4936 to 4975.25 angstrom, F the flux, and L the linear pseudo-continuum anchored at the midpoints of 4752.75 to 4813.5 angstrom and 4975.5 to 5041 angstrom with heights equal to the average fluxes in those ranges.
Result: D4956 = -0.10 mag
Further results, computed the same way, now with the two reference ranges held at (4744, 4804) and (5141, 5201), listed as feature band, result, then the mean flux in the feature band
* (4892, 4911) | -0.13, 114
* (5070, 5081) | -0.14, 99.5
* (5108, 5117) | -0.22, 105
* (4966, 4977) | -0.21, 116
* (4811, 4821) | -0.17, 125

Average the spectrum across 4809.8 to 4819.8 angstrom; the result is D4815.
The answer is 122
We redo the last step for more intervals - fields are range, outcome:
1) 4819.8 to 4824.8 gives 116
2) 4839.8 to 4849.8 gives 128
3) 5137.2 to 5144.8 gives 86.7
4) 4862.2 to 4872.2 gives 106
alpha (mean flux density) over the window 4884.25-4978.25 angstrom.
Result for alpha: 112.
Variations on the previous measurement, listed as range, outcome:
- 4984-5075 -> 103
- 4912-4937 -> 110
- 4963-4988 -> 106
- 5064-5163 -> 93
